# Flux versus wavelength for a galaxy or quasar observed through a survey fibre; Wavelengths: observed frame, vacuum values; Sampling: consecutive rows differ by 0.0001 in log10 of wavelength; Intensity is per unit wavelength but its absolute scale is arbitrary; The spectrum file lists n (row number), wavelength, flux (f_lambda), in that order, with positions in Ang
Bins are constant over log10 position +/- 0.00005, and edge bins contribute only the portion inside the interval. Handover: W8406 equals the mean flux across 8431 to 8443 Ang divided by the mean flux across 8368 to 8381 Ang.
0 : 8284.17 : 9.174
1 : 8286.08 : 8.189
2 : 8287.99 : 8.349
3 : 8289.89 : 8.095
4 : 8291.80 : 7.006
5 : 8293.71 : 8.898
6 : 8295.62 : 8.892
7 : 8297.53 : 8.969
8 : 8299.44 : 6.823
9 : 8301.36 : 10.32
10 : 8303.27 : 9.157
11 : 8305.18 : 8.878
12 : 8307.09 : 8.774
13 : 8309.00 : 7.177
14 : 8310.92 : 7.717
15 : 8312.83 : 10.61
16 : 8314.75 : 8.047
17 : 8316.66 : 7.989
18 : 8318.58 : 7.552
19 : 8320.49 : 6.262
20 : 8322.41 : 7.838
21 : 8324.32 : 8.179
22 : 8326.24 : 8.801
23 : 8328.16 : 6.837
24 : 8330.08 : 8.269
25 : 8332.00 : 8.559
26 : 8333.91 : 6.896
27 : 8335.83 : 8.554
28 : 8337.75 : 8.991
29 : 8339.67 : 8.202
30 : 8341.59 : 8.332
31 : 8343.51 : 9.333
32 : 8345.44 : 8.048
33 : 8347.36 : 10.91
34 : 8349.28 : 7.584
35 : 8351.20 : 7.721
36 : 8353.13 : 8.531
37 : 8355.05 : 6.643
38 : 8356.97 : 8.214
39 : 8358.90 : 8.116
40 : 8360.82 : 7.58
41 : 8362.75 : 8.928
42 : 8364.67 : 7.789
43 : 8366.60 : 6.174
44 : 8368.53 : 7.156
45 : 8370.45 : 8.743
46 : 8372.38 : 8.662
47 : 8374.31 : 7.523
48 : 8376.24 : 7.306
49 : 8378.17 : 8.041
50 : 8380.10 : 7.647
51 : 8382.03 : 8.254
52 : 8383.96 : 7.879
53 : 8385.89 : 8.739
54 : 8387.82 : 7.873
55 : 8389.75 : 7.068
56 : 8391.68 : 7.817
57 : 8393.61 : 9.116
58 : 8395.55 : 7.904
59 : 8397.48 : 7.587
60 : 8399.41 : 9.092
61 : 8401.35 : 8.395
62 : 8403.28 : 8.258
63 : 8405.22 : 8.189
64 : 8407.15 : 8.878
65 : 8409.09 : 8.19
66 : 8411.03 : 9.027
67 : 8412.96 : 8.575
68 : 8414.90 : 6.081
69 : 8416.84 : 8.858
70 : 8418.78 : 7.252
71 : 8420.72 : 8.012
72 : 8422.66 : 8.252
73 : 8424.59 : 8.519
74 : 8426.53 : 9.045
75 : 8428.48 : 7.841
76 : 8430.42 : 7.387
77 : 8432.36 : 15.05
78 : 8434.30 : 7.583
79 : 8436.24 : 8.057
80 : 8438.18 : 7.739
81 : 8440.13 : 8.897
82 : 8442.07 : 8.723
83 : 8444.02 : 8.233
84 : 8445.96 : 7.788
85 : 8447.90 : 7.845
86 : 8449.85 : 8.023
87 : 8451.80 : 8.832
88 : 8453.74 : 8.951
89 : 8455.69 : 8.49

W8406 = 1.18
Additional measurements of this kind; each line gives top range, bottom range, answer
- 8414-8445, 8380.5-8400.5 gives 1.04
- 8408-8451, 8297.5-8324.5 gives 1.02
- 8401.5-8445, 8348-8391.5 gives 1.08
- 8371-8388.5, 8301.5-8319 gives 0.94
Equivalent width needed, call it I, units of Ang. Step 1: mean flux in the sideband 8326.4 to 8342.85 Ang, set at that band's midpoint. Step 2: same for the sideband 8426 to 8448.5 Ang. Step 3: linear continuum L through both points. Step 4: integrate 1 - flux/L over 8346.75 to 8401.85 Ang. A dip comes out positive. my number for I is 2.23 Ang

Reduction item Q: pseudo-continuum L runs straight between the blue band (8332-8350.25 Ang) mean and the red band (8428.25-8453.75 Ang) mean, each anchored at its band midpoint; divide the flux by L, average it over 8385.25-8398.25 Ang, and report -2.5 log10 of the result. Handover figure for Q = 0.08 mag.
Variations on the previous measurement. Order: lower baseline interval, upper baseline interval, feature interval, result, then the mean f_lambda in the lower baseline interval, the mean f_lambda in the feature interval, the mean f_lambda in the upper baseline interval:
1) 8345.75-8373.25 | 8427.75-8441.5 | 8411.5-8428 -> 0.09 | 8.05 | 8.1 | 8.95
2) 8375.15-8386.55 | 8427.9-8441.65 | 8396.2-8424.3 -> 0.04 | 7.95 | 8.2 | 8.96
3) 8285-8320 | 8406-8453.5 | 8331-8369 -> 0.04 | 8.39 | 8.13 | 8.45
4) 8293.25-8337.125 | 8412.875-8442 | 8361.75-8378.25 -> 0.08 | 8.26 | 7.8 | 8.48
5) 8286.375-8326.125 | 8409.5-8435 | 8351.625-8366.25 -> 0.07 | 8.29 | 7.89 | 8.58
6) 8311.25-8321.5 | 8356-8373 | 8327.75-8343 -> -0.02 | 8.07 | 8.16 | 7.91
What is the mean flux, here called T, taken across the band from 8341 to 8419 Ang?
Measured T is 8.1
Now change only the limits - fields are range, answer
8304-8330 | 8.07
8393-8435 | 8.5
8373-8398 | 7.92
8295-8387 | 8.17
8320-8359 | 8.16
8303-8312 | 8.31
